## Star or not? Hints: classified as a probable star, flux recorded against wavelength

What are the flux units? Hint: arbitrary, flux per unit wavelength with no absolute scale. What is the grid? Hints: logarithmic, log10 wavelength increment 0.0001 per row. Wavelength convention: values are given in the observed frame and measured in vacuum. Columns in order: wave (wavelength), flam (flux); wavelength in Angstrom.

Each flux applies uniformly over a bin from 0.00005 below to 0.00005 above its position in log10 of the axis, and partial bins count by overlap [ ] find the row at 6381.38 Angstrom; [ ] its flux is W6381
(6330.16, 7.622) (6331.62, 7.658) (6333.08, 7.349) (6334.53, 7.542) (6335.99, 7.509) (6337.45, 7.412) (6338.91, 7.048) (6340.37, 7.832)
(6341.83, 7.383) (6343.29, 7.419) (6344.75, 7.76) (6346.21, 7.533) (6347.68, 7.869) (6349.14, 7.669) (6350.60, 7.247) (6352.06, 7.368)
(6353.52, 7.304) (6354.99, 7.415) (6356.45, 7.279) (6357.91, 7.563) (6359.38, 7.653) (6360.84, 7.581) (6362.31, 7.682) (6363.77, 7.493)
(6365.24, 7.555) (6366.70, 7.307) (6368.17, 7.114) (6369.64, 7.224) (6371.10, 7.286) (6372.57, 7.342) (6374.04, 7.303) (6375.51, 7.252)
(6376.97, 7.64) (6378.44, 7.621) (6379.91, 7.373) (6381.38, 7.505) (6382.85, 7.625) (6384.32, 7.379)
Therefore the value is 7.505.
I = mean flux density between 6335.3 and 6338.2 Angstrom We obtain 7.45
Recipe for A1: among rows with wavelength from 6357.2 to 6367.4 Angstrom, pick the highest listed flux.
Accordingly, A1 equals 7.682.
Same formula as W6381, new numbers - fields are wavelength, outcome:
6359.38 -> 7.653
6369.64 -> 7.224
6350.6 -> 7.247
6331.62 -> 7.658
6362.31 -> 7.682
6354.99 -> 7.415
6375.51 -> 7.252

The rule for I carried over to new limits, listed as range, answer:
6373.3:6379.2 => 7.45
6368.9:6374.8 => 7.28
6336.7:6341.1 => 7.43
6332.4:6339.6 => 7.38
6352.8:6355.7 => 7.34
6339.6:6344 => 7.54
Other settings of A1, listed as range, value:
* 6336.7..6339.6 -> 7.412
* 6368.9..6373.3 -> 7.342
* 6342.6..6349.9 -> 7.869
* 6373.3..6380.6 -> 7.64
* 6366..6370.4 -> 7.307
